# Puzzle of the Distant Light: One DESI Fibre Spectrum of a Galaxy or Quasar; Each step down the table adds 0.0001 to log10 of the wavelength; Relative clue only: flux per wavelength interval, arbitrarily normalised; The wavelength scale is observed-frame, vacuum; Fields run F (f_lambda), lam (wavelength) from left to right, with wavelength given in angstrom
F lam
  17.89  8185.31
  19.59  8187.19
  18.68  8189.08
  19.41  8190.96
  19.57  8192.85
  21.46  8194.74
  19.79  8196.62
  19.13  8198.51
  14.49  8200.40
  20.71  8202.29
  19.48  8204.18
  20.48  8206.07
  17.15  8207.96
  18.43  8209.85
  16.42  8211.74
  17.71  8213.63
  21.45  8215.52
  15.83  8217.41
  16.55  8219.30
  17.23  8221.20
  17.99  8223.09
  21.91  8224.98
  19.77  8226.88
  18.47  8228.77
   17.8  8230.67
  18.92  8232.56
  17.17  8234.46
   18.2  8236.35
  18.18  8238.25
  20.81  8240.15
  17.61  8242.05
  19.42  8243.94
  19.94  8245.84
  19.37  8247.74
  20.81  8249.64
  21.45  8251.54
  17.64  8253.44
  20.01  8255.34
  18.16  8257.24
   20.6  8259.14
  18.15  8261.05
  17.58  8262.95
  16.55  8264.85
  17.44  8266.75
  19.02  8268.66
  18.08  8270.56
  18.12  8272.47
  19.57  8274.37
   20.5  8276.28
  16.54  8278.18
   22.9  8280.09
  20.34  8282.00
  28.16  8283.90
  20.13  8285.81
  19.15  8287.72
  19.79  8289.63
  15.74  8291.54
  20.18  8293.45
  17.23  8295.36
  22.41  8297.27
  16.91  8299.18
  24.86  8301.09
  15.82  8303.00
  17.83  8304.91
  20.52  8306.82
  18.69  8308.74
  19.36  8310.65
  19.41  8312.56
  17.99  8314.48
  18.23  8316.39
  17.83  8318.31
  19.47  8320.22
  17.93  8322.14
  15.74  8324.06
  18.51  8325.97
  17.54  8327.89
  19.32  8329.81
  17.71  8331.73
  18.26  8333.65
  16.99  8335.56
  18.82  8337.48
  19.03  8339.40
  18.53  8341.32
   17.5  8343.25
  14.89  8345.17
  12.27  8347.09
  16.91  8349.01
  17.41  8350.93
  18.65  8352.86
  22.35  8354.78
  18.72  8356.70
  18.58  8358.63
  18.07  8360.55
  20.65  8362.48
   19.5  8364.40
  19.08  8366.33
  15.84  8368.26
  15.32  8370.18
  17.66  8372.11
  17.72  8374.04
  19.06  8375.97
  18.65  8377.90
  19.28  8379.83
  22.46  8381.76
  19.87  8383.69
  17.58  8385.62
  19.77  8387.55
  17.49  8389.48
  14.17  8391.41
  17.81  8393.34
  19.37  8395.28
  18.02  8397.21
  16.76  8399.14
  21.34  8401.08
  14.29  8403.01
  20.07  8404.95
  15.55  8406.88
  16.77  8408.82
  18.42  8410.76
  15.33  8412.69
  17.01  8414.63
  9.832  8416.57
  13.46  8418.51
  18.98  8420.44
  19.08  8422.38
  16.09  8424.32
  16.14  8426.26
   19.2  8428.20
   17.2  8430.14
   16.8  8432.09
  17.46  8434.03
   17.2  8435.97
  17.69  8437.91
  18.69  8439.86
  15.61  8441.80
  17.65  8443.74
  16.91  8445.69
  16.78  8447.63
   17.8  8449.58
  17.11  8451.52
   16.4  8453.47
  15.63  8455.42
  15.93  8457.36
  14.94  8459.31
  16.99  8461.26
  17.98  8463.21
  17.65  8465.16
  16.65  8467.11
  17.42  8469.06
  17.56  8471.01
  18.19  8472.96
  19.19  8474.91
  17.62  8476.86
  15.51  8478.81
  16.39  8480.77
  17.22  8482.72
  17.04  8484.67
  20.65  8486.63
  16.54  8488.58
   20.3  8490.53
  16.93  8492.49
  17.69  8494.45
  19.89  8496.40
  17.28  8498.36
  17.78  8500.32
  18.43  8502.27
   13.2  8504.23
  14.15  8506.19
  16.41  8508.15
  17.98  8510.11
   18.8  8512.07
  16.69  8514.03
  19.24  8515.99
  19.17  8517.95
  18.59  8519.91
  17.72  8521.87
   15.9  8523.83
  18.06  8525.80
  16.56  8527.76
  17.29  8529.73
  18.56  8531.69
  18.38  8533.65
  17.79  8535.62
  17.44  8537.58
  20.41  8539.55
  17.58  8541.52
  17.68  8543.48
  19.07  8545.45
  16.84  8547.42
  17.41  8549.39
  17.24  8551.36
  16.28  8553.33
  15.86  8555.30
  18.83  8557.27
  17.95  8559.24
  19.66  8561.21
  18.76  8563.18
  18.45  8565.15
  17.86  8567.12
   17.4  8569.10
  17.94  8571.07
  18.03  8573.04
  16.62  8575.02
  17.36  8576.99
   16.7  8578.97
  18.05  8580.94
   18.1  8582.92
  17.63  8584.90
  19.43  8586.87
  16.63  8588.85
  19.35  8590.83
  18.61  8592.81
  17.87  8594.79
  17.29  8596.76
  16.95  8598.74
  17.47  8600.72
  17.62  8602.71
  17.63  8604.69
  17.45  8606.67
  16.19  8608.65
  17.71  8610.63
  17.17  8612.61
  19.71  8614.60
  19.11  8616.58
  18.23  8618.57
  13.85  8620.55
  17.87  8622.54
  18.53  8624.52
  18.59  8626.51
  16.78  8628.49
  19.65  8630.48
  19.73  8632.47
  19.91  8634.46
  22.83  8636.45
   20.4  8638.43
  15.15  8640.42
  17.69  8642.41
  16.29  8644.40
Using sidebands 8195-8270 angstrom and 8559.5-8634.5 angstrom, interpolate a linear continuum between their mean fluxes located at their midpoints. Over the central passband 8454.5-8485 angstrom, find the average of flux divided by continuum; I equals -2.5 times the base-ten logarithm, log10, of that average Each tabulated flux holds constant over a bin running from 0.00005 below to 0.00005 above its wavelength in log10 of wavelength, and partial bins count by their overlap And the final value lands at 0.07 mag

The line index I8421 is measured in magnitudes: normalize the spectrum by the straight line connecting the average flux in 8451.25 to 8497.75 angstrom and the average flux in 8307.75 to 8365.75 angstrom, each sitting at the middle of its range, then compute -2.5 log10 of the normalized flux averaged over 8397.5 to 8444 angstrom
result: 0.05 mag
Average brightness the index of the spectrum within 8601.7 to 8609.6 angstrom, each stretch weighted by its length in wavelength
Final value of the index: 17.2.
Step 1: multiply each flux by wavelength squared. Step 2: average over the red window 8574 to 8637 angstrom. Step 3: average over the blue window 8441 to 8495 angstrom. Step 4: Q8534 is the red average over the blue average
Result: 1.1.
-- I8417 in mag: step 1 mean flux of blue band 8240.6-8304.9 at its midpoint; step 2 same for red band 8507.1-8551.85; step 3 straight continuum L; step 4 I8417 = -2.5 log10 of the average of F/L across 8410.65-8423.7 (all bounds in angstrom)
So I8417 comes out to 0.168 mag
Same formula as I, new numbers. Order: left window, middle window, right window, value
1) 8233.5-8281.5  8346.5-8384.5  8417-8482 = -0.04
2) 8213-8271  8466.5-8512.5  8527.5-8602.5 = 0.04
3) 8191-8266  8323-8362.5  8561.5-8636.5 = 0.04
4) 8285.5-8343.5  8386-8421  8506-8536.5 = 0.08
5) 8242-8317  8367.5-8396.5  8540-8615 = 0.04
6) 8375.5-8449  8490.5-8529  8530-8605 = 0.02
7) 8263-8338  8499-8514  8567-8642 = 0.10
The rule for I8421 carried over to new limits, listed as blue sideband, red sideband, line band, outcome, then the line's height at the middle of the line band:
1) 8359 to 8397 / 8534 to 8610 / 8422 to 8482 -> 0.06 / 18.2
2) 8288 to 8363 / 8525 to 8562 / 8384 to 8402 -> 0.01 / 18.2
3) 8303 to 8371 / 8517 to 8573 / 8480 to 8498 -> -0.01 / 17.9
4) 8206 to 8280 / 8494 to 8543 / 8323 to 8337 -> 0.03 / 18.3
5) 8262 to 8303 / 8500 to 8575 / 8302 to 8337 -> 0.06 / 19.2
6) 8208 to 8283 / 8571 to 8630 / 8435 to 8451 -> 0.05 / 18.2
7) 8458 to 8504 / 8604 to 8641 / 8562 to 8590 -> 0.01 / 18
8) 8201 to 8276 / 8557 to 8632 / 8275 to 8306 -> -0.07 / 18.6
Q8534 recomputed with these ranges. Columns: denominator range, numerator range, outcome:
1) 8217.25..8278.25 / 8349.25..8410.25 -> 1.01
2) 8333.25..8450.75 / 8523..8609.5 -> 1.05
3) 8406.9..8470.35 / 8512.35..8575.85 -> 1.09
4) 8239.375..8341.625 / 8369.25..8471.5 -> 0.94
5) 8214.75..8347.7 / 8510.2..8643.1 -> 1.03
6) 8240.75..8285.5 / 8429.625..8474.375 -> 0.92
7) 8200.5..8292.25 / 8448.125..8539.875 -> 0.97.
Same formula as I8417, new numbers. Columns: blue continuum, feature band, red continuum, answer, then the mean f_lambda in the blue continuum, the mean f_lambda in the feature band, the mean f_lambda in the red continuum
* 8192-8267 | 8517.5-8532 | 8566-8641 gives 0.03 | 18.8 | 17.6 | 18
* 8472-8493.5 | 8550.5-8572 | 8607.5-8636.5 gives 0.01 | 17.8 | 17.8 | 18.2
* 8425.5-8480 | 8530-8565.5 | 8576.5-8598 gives -0.02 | 17.1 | 18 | 17.9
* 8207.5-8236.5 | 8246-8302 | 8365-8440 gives -0.09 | 18.2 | 19.6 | 17.5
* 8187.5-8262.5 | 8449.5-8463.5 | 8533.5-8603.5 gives 0.11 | 18.9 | 16.5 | 17.8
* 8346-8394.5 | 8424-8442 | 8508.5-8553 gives 0.05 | 18.2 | 17.3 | 17.9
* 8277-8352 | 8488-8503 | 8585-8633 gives 0.00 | 18.6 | 18.1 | 17.9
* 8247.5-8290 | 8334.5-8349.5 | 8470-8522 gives 0.13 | 19.6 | 16.9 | 17.6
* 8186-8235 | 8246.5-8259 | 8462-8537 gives -0.06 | 18.7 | 19.7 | 17.6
